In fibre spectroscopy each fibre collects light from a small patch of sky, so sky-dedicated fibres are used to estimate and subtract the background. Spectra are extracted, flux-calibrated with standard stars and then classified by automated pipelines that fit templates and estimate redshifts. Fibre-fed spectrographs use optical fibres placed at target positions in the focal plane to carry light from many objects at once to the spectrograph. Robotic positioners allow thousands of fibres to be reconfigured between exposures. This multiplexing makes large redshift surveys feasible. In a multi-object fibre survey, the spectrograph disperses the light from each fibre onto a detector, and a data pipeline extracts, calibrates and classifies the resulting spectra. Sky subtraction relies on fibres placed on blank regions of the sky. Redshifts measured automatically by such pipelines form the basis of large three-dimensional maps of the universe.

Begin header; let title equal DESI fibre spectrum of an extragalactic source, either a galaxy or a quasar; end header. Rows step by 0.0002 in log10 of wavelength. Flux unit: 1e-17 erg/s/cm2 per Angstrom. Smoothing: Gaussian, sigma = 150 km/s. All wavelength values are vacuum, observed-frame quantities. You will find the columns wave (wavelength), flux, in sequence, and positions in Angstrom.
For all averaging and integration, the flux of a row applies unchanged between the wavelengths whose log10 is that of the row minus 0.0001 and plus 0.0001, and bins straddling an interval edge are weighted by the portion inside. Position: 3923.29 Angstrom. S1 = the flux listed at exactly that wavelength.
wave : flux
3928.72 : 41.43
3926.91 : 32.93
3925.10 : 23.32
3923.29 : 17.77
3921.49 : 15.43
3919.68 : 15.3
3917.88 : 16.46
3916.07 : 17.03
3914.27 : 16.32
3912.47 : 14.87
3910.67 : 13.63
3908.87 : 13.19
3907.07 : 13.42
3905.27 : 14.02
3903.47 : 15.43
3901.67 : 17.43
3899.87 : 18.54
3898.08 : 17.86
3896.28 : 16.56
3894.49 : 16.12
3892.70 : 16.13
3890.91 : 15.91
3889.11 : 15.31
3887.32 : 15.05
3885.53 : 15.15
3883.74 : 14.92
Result 17.77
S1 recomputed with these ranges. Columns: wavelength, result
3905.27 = 14.02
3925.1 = 23.32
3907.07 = 13.42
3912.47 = 14.87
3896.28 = 16.56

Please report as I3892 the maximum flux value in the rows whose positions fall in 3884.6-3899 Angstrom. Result 17.86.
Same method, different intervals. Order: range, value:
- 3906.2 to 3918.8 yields 17.03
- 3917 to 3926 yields 23.32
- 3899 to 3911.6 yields 18.54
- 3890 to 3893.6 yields 16.13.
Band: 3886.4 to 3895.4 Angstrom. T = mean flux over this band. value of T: 15.7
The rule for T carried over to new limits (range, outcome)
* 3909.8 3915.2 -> 15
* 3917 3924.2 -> 16.3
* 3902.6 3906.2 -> 14.7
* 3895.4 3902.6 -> 17.6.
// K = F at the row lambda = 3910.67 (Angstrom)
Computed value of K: 13.63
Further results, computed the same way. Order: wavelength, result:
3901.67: 17.43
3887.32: 15.05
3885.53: 15.15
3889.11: 15.31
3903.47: 15.43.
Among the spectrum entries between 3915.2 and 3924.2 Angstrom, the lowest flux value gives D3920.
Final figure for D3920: 15.3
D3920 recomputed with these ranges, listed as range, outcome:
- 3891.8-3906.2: 14.02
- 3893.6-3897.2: 16.12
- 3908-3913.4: 13.19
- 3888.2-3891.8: 15.31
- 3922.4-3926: 17.77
